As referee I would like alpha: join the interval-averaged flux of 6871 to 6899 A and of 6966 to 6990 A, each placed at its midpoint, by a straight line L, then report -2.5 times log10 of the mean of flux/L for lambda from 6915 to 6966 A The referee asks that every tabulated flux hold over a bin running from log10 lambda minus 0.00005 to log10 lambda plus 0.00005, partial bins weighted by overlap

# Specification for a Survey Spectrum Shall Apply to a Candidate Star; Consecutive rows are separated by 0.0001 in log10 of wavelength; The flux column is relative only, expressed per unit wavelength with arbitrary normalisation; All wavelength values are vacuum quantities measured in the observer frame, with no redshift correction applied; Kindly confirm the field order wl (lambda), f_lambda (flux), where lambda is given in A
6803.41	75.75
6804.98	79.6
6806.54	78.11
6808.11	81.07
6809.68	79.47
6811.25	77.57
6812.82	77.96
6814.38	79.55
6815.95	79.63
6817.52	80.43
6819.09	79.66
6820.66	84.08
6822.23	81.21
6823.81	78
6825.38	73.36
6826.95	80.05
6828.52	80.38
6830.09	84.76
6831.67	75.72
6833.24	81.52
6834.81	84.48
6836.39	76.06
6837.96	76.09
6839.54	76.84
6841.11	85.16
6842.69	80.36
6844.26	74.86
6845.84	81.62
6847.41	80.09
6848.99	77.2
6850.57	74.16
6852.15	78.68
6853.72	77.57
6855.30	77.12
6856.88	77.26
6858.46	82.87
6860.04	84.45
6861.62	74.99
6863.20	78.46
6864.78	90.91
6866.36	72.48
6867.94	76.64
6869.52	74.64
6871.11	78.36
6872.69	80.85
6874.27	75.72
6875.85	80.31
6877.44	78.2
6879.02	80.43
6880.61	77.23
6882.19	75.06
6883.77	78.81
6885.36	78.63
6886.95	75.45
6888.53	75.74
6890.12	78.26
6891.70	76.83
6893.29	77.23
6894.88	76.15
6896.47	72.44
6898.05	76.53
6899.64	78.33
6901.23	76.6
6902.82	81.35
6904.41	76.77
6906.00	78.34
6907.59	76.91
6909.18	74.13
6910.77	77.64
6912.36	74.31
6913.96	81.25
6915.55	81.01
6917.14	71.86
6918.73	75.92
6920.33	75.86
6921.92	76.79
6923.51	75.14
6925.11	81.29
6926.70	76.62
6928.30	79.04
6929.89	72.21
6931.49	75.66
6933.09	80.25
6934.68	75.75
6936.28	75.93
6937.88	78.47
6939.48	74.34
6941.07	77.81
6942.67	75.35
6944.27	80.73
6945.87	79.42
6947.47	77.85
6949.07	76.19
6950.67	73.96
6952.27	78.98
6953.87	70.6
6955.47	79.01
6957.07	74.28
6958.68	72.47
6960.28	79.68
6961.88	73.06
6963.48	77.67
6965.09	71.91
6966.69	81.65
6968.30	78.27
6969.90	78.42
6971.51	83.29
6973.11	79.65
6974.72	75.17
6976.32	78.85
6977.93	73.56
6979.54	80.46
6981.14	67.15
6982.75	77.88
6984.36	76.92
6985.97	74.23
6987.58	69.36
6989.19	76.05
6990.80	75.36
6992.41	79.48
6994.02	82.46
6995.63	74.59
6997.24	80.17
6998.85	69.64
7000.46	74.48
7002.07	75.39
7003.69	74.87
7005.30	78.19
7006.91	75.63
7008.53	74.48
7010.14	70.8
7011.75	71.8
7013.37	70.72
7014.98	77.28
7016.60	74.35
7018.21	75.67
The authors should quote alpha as 0.008 mag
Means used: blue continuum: 77.3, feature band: 76.4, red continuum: 76.7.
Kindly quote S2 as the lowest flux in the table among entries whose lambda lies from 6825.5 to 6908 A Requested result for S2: 72.44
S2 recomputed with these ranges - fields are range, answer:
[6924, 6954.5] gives 70.6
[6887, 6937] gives 71.86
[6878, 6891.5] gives 75.06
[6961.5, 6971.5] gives 71.91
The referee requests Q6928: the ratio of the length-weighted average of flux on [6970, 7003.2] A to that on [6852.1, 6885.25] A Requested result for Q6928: 0.97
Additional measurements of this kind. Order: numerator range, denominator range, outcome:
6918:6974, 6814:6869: 0.97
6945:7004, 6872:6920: 0.99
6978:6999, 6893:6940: 0.99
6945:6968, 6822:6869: 0.96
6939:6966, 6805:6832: 0.96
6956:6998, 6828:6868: 0.97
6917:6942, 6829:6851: 0.97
